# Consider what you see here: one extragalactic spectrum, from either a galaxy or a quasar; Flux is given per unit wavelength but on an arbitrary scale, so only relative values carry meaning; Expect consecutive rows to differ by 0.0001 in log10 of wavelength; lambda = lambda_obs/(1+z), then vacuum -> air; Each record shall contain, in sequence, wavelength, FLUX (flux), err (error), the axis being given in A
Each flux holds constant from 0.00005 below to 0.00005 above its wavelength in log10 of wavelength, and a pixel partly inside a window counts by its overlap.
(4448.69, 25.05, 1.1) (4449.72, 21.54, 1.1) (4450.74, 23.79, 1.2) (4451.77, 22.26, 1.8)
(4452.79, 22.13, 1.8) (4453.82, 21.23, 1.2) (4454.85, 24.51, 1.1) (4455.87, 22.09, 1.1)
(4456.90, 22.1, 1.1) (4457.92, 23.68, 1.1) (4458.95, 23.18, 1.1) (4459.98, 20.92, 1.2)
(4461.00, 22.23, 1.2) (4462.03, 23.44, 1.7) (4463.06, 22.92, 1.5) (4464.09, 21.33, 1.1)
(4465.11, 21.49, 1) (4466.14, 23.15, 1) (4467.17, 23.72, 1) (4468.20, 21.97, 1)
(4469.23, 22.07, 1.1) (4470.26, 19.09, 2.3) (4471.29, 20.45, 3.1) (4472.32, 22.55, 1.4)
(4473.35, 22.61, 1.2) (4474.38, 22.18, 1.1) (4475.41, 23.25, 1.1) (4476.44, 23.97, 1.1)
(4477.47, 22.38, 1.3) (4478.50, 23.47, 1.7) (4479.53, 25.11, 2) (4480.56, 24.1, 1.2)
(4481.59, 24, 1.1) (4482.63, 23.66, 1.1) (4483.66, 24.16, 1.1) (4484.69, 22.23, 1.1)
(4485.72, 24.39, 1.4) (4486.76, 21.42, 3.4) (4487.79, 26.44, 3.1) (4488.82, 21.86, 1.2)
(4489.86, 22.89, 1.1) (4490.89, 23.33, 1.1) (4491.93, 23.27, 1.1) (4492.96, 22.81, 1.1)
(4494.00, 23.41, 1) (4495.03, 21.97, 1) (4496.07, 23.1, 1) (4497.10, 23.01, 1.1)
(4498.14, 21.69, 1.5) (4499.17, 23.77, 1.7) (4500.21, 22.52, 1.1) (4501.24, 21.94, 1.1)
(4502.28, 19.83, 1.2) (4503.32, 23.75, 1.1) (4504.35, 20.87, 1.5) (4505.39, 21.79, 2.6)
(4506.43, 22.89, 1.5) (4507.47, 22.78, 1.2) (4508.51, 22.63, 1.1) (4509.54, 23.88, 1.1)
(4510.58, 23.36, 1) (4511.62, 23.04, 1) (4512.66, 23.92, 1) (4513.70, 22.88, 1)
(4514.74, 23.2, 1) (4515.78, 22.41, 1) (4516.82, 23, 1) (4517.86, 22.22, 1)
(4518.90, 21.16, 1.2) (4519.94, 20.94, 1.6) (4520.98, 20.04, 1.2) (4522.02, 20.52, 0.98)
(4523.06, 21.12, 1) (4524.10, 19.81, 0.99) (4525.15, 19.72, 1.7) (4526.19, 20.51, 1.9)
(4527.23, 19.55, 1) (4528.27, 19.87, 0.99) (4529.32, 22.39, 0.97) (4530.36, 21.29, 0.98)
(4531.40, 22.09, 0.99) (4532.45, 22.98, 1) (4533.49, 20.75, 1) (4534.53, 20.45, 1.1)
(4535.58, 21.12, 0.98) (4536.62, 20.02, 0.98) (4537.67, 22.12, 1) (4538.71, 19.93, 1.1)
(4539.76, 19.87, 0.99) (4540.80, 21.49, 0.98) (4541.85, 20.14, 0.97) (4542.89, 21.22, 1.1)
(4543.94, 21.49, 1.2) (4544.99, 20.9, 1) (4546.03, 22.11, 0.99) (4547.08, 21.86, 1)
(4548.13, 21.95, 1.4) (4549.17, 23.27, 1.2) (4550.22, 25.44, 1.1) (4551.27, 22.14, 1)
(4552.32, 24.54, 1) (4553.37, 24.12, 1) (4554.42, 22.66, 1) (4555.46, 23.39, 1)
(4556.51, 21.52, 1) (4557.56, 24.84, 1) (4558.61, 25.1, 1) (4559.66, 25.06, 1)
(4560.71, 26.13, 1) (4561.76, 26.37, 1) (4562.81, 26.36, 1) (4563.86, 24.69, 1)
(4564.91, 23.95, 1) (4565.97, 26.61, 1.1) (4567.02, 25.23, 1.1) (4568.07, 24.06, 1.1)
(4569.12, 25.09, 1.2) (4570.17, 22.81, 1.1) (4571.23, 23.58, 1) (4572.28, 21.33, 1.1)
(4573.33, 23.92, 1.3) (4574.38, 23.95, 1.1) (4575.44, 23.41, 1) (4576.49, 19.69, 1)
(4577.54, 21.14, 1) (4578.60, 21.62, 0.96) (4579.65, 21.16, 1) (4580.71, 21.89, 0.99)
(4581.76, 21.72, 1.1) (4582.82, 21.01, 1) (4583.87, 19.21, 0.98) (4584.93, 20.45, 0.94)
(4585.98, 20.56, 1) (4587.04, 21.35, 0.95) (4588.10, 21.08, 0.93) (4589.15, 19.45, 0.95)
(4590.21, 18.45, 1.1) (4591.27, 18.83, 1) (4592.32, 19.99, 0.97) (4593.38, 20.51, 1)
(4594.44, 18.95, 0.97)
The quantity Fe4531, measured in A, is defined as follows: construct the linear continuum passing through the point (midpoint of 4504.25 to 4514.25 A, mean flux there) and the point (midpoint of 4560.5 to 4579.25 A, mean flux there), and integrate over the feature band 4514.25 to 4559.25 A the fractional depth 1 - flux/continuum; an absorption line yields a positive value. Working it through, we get 3.00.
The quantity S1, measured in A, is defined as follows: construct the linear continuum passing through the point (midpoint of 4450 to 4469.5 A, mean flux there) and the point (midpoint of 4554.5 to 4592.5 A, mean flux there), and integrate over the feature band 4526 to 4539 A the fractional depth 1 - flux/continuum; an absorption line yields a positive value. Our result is 0.9 A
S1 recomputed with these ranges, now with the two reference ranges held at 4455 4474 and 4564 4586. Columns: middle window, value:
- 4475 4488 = -0.8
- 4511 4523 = 0.2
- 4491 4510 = -0.2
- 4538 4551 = 0.5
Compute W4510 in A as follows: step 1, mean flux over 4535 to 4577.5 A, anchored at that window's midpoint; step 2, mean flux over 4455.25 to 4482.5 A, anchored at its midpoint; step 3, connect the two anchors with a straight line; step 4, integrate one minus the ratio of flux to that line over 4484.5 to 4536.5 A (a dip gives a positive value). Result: 1.6 A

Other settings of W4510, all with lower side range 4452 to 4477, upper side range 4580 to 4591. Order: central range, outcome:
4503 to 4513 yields -0.5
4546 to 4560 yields -1.7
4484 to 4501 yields -0.8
